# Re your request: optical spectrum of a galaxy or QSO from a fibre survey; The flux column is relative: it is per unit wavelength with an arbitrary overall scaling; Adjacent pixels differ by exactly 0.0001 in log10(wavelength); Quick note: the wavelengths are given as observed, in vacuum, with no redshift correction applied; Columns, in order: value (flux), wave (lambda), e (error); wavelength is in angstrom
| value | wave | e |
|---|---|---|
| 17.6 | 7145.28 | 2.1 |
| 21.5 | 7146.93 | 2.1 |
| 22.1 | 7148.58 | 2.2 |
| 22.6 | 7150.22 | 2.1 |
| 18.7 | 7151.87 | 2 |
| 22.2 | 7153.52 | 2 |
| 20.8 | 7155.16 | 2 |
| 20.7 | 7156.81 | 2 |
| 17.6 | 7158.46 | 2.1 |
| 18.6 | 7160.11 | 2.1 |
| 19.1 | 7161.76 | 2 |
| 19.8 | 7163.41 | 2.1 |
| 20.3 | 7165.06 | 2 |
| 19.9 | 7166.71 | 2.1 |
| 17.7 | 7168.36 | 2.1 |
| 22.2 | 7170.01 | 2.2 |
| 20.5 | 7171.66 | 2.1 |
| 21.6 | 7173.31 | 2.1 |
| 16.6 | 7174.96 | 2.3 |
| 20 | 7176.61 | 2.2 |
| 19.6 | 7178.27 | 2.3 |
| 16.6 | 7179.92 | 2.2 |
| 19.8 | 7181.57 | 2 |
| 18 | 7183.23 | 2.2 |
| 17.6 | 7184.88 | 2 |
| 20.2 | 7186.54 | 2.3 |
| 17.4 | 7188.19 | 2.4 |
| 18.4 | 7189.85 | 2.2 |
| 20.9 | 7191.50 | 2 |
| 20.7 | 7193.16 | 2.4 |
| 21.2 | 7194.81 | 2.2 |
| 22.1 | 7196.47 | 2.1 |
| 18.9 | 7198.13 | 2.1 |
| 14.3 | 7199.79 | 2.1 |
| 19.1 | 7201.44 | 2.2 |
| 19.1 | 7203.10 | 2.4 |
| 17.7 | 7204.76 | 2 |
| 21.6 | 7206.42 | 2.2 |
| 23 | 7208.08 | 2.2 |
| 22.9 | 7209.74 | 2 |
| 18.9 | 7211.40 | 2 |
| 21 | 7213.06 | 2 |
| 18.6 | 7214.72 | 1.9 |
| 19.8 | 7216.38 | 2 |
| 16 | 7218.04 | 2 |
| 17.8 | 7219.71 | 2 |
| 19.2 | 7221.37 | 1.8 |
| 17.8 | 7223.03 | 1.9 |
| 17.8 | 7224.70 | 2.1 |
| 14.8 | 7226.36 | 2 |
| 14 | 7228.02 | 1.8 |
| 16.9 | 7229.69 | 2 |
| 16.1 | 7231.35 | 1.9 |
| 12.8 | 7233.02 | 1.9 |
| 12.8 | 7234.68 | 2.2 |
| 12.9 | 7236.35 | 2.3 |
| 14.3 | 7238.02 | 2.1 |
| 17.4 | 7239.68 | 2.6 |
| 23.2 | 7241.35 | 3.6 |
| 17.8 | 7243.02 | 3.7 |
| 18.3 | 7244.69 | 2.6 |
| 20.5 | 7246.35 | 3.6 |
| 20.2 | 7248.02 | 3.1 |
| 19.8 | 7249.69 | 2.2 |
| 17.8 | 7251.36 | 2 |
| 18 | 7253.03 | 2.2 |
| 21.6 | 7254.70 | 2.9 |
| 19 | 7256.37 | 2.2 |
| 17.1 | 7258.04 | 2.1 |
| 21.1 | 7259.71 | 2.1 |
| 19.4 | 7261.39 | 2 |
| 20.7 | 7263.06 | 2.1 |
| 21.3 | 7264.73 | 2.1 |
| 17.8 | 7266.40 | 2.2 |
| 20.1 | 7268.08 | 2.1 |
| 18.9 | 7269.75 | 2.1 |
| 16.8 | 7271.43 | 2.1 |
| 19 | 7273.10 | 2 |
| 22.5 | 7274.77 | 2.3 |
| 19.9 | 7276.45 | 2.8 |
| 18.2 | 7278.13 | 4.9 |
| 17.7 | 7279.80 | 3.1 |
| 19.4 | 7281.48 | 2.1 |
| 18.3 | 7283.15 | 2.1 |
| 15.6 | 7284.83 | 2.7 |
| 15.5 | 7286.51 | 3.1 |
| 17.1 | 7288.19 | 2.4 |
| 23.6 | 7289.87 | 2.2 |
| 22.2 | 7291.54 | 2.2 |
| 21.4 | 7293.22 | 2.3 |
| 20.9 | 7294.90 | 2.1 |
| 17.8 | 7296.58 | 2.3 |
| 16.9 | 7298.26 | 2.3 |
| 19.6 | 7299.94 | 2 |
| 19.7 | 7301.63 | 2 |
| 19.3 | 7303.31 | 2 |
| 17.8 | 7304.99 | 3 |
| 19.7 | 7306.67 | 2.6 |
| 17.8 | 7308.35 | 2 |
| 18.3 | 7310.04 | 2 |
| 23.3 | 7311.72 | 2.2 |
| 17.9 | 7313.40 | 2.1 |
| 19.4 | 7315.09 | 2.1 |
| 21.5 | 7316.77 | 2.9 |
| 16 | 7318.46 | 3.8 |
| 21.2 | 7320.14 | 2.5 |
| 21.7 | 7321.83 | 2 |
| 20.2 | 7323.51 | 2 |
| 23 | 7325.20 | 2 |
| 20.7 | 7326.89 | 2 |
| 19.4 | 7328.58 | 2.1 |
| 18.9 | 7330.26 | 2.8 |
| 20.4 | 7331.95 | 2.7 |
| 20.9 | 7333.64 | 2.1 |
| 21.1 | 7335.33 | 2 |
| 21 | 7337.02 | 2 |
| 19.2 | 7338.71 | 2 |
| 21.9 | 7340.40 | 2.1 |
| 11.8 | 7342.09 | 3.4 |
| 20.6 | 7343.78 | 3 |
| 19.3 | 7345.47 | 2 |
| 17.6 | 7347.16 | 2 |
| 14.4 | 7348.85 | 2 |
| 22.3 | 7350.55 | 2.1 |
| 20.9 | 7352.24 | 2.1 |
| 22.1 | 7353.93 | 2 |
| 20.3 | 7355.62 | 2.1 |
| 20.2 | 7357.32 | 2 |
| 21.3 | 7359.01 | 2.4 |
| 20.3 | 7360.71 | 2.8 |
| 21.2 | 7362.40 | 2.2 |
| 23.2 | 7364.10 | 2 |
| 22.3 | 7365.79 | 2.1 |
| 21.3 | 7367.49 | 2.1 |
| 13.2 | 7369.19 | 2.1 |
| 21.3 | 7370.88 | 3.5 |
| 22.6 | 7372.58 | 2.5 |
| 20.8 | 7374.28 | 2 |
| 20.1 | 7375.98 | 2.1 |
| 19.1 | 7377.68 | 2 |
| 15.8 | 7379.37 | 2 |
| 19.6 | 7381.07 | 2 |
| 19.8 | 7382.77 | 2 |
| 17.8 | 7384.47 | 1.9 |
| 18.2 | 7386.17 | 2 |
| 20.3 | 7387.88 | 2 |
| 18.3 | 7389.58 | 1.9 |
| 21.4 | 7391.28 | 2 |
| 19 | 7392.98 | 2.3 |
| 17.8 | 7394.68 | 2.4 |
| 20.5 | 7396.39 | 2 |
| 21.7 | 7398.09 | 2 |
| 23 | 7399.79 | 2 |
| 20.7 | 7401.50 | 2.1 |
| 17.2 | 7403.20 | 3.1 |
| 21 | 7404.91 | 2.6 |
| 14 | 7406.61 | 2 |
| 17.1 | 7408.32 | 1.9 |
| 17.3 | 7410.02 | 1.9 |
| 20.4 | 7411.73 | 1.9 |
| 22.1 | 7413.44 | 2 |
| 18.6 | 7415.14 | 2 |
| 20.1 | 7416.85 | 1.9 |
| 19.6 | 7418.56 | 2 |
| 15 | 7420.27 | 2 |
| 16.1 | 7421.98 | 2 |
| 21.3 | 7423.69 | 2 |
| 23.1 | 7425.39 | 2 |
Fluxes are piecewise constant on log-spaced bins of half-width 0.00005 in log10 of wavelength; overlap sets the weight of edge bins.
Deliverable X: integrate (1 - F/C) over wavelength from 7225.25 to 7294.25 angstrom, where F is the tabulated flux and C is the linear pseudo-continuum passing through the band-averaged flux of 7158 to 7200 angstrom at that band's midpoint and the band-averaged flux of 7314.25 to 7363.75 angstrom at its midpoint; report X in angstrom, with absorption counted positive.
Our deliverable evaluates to 4.60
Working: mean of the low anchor 19.3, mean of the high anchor 20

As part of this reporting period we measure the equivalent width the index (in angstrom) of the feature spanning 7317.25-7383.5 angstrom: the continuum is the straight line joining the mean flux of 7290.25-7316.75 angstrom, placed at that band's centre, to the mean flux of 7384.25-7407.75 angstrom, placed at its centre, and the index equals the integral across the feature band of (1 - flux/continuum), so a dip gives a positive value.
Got -1.5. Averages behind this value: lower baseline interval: 19.6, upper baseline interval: 19.4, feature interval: 19.9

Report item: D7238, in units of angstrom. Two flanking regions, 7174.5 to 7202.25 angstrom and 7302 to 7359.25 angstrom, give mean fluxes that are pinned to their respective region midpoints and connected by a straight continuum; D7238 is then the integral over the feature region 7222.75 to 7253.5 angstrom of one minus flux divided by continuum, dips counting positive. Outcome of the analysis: 3.6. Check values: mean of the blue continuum 18.9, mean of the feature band 17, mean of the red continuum 19.7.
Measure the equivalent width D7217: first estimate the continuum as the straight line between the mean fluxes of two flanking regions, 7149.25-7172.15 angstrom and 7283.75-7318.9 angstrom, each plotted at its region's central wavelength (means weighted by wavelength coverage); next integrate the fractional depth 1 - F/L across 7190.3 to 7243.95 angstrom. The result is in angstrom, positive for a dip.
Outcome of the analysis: 4.2 angstrom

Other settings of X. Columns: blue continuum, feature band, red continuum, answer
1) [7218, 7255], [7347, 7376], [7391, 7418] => -2.3 angstrom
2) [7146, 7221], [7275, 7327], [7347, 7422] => 0.4 angstrom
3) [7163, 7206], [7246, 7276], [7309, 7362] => 0.1 angstrom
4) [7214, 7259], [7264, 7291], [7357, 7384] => -0.9 angstrom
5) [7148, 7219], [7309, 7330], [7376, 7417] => -0.9 angstrom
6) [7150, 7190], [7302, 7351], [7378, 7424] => -1.0 angstrom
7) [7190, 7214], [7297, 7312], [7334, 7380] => 0.7 angstrom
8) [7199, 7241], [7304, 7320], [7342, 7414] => -0.4 angstrom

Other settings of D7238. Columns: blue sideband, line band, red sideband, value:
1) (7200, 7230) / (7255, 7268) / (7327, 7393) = -0.4 angstrom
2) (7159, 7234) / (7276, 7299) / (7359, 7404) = 0.5 angstrom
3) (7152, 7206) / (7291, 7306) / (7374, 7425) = -0.2 angstrom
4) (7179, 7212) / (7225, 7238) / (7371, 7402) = 3.4 angstrom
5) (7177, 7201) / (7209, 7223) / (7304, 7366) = 0.0 angstrom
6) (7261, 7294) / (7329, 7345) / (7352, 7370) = 0.5 angstrom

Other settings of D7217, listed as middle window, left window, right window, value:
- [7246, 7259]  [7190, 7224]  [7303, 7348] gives 0.2 angstrom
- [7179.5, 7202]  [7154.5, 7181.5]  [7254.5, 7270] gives 0.6 angstrom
